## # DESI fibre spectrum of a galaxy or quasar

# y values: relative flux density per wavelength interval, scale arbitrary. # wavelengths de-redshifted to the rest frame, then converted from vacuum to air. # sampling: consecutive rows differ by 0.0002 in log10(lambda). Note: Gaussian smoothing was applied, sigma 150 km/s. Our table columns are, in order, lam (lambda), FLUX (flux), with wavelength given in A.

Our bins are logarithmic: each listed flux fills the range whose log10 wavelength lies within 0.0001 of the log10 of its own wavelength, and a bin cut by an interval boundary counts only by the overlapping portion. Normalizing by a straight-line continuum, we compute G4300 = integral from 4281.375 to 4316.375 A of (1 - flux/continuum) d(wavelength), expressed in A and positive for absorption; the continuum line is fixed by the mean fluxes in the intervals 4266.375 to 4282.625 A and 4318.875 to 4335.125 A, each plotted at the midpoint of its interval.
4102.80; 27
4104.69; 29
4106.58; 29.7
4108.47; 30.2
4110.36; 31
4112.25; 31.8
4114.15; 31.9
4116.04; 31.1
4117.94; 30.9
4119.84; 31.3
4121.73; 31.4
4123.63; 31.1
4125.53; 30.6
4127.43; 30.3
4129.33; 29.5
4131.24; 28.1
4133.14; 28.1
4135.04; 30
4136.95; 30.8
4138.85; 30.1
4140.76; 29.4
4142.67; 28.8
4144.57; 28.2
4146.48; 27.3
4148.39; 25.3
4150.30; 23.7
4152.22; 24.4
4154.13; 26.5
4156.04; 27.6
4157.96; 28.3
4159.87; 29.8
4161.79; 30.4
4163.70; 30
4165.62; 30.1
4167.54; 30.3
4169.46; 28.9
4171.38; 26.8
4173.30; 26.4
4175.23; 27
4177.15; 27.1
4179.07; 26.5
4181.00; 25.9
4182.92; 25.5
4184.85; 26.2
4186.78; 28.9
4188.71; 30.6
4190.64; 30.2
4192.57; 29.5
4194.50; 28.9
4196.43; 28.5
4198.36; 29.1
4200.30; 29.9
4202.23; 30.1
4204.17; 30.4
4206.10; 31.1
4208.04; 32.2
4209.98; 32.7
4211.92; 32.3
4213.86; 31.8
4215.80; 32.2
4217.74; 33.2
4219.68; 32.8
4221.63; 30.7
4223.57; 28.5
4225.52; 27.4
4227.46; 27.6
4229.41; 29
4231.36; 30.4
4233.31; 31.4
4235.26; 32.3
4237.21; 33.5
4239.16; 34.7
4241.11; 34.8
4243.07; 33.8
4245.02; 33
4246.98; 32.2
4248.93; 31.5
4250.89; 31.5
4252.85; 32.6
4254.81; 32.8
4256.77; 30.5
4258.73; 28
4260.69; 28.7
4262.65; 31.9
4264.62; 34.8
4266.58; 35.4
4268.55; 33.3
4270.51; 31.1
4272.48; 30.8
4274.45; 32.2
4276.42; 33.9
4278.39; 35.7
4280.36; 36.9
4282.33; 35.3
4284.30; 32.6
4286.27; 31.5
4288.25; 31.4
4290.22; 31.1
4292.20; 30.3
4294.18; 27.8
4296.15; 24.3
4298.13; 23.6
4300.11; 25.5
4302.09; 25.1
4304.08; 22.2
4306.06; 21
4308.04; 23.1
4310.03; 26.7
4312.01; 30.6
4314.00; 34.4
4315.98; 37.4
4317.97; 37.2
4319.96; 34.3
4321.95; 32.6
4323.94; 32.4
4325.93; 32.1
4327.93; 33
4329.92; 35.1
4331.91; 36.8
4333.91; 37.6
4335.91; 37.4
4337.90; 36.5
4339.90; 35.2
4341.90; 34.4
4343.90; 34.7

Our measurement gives 5.7 A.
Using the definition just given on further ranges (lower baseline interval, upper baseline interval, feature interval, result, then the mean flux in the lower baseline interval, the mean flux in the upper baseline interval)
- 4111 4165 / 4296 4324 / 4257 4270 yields -1.4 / 29.2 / 28.7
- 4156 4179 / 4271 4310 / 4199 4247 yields -4.5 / 28.5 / 29.1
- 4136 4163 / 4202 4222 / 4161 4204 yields 2.1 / 27.9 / 31.9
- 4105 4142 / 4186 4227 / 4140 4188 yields 4.5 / 30.3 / 30.5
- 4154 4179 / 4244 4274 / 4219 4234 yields 0.5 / 28.4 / 31.9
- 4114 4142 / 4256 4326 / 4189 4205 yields 0.4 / 30.2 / 30.7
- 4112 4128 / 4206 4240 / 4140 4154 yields 2.0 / 31.1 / 31.3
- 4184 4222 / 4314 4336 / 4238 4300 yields 2.1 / 30.6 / 35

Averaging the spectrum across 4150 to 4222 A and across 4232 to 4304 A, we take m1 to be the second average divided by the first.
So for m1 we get 1.08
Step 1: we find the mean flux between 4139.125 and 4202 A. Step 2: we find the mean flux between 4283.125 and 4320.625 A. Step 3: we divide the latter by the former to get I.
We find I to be 1.03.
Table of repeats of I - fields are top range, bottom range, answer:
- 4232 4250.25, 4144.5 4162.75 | 1.22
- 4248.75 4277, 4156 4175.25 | 1.11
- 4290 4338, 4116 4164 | 1.06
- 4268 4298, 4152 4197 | 1.12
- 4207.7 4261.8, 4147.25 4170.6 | 1.13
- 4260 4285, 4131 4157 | 1.20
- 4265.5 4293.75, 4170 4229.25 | 1.12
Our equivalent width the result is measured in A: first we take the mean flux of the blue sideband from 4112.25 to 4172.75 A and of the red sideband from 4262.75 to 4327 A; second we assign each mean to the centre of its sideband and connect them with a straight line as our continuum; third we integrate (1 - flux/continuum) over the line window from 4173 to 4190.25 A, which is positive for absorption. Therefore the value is 1.3 A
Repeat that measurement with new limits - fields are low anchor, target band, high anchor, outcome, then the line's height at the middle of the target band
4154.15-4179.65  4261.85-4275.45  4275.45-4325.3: -1.4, 29.8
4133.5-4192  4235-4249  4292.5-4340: -1.9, 29.5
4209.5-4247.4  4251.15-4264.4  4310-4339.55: 0.6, 32.6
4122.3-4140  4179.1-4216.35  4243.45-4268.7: 1.6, 31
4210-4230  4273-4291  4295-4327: -2.4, 29.5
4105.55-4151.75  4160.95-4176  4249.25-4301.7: 0.6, 30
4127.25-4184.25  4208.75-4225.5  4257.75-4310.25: -1.5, 28.9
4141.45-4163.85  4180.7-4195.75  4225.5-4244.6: 0.5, 29.3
